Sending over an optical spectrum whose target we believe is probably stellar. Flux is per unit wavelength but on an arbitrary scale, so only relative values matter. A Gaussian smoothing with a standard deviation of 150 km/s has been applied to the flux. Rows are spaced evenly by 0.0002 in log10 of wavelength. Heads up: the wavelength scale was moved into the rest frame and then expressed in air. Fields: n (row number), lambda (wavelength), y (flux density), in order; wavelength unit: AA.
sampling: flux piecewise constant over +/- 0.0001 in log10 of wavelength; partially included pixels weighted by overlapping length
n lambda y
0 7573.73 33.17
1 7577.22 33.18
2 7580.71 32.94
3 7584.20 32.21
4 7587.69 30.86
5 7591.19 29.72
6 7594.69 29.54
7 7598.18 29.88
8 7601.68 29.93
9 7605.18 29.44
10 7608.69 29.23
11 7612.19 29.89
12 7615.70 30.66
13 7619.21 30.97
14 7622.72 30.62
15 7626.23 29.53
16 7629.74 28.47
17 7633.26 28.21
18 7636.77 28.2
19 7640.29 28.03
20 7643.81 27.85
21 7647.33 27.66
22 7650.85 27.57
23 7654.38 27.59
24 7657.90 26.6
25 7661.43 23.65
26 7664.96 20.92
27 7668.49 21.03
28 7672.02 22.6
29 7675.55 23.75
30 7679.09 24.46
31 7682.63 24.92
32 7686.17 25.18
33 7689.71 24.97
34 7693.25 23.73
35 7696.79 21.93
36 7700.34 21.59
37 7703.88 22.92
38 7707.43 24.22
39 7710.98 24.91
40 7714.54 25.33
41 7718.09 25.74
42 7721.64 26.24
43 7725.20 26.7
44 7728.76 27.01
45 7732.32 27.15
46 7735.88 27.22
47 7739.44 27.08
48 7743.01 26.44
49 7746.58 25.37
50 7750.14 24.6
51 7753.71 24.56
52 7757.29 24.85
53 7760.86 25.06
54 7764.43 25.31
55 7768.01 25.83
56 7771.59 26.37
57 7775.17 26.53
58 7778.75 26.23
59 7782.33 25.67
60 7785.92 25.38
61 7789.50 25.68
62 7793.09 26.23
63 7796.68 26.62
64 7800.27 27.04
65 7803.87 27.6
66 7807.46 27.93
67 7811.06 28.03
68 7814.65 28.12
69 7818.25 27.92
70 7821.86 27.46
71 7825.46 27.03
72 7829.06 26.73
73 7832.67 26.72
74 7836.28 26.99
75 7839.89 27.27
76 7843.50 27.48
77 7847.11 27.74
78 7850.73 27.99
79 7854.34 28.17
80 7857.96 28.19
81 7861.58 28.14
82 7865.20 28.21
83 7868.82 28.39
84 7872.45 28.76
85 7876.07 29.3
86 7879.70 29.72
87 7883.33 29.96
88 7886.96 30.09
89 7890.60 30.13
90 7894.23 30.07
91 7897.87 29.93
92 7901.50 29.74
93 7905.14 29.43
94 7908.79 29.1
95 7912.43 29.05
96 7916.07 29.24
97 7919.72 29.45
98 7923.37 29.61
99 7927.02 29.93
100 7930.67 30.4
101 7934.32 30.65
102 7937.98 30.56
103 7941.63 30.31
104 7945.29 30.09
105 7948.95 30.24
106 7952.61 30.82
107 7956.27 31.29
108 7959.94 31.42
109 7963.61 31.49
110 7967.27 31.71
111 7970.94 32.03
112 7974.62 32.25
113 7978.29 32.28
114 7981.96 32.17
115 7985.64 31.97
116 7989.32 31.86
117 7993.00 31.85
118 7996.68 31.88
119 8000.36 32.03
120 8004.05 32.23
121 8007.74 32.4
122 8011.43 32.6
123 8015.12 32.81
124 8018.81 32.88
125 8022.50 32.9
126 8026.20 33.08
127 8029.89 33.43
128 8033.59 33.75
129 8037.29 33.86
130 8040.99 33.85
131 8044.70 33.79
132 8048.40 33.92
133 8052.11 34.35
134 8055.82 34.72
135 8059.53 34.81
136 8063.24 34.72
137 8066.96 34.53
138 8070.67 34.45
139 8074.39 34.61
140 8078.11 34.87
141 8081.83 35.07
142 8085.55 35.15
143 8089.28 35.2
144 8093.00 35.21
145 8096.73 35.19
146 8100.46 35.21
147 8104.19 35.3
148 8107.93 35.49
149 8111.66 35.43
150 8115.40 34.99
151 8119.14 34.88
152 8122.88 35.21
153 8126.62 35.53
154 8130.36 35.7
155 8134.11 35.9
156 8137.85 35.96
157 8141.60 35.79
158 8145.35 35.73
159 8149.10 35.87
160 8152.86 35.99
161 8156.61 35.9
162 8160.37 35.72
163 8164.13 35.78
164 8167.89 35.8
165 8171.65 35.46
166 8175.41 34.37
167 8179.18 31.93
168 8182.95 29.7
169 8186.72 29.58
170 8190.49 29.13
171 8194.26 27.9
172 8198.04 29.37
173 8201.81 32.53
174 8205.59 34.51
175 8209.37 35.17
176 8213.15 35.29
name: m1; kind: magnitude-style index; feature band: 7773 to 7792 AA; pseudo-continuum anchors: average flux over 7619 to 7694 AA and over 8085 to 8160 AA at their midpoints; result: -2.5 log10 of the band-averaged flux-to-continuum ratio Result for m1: 0.11 mag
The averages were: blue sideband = 26.1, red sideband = 35.5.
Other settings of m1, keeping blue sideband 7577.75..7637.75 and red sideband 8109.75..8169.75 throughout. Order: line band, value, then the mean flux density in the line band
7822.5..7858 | 0.19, 27.4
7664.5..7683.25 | 0.32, 23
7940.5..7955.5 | 0.11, 30.4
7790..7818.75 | 0.18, 27.3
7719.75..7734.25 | 0.17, 26.8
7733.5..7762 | 0.22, 25.7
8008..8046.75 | 0.04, 33.3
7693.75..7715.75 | 0.31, 23.4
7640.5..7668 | 0.18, 25.9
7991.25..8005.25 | 0.07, 32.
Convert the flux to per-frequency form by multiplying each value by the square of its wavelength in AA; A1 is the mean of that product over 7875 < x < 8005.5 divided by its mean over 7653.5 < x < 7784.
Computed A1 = 1.30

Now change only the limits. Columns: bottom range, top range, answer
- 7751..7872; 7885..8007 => 1.18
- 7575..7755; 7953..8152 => 1.39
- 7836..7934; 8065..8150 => 1.28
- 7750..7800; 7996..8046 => 1.36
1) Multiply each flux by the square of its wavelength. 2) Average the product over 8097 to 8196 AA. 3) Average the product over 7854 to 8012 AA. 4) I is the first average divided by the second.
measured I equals 1.2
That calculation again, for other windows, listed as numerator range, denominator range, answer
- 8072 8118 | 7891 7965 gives 1.22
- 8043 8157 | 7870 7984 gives 1.21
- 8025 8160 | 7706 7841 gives 1.44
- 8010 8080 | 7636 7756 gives 1.47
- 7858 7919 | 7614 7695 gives 1.18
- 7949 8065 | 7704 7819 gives 1.33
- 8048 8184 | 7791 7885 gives 1.35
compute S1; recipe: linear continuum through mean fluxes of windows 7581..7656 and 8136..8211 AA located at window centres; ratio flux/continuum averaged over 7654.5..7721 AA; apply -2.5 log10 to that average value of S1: 0.24 mag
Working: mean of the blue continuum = 29.4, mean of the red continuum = 33.6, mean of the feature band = 23.9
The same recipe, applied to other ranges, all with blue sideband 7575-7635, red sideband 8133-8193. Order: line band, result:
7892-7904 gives 0.09 mag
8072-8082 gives -0.04 mag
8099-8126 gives -0.04 mag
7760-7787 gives 0.22 mag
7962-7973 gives 0.04 mag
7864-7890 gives 0.10 mag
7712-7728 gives 0.20 mag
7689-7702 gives 0.33 mag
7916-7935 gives 0.09 mag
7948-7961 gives 0.06 mag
